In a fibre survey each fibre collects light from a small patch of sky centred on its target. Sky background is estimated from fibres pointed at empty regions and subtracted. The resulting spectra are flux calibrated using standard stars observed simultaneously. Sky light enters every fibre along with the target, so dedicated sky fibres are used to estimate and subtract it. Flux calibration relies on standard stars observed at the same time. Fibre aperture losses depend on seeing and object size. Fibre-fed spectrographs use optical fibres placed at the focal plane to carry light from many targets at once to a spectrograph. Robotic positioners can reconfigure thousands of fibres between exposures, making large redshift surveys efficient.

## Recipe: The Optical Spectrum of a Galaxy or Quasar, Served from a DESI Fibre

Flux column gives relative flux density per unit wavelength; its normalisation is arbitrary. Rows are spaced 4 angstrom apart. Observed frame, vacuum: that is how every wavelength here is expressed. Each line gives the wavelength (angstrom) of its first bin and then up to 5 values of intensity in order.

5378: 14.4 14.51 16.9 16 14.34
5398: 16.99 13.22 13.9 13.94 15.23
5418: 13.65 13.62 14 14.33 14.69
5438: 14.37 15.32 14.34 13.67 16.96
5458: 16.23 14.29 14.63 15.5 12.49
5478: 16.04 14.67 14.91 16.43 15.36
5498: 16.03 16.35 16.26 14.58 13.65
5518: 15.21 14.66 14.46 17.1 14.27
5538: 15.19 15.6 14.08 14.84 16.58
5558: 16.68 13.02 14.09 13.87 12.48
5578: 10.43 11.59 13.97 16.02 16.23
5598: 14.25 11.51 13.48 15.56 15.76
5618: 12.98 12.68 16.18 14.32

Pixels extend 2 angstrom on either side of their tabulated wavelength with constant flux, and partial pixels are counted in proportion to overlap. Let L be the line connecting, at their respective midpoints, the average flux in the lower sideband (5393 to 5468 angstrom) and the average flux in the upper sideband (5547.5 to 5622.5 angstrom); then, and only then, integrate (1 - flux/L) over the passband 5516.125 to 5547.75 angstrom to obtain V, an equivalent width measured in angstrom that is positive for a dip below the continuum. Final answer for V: -1.9 angstrom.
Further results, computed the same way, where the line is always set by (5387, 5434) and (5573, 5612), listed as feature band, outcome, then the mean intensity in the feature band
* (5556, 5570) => -0.8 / 14.5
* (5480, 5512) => -3.4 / 15.6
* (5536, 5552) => -1.3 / 14.9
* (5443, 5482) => -1.8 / 14.9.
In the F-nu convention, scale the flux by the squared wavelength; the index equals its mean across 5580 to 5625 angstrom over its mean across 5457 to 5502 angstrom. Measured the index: 0.97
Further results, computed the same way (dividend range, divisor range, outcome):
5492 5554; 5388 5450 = 1.09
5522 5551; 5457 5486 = 1.04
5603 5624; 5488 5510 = 0.91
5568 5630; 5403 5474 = 1.01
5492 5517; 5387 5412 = 1.08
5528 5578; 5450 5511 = 0.98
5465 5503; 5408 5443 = 1.09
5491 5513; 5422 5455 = 1.10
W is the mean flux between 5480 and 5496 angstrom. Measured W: 15.3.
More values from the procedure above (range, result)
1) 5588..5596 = 16.1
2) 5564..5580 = 12.7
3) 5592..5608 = 13.9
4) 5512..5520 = 14.4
